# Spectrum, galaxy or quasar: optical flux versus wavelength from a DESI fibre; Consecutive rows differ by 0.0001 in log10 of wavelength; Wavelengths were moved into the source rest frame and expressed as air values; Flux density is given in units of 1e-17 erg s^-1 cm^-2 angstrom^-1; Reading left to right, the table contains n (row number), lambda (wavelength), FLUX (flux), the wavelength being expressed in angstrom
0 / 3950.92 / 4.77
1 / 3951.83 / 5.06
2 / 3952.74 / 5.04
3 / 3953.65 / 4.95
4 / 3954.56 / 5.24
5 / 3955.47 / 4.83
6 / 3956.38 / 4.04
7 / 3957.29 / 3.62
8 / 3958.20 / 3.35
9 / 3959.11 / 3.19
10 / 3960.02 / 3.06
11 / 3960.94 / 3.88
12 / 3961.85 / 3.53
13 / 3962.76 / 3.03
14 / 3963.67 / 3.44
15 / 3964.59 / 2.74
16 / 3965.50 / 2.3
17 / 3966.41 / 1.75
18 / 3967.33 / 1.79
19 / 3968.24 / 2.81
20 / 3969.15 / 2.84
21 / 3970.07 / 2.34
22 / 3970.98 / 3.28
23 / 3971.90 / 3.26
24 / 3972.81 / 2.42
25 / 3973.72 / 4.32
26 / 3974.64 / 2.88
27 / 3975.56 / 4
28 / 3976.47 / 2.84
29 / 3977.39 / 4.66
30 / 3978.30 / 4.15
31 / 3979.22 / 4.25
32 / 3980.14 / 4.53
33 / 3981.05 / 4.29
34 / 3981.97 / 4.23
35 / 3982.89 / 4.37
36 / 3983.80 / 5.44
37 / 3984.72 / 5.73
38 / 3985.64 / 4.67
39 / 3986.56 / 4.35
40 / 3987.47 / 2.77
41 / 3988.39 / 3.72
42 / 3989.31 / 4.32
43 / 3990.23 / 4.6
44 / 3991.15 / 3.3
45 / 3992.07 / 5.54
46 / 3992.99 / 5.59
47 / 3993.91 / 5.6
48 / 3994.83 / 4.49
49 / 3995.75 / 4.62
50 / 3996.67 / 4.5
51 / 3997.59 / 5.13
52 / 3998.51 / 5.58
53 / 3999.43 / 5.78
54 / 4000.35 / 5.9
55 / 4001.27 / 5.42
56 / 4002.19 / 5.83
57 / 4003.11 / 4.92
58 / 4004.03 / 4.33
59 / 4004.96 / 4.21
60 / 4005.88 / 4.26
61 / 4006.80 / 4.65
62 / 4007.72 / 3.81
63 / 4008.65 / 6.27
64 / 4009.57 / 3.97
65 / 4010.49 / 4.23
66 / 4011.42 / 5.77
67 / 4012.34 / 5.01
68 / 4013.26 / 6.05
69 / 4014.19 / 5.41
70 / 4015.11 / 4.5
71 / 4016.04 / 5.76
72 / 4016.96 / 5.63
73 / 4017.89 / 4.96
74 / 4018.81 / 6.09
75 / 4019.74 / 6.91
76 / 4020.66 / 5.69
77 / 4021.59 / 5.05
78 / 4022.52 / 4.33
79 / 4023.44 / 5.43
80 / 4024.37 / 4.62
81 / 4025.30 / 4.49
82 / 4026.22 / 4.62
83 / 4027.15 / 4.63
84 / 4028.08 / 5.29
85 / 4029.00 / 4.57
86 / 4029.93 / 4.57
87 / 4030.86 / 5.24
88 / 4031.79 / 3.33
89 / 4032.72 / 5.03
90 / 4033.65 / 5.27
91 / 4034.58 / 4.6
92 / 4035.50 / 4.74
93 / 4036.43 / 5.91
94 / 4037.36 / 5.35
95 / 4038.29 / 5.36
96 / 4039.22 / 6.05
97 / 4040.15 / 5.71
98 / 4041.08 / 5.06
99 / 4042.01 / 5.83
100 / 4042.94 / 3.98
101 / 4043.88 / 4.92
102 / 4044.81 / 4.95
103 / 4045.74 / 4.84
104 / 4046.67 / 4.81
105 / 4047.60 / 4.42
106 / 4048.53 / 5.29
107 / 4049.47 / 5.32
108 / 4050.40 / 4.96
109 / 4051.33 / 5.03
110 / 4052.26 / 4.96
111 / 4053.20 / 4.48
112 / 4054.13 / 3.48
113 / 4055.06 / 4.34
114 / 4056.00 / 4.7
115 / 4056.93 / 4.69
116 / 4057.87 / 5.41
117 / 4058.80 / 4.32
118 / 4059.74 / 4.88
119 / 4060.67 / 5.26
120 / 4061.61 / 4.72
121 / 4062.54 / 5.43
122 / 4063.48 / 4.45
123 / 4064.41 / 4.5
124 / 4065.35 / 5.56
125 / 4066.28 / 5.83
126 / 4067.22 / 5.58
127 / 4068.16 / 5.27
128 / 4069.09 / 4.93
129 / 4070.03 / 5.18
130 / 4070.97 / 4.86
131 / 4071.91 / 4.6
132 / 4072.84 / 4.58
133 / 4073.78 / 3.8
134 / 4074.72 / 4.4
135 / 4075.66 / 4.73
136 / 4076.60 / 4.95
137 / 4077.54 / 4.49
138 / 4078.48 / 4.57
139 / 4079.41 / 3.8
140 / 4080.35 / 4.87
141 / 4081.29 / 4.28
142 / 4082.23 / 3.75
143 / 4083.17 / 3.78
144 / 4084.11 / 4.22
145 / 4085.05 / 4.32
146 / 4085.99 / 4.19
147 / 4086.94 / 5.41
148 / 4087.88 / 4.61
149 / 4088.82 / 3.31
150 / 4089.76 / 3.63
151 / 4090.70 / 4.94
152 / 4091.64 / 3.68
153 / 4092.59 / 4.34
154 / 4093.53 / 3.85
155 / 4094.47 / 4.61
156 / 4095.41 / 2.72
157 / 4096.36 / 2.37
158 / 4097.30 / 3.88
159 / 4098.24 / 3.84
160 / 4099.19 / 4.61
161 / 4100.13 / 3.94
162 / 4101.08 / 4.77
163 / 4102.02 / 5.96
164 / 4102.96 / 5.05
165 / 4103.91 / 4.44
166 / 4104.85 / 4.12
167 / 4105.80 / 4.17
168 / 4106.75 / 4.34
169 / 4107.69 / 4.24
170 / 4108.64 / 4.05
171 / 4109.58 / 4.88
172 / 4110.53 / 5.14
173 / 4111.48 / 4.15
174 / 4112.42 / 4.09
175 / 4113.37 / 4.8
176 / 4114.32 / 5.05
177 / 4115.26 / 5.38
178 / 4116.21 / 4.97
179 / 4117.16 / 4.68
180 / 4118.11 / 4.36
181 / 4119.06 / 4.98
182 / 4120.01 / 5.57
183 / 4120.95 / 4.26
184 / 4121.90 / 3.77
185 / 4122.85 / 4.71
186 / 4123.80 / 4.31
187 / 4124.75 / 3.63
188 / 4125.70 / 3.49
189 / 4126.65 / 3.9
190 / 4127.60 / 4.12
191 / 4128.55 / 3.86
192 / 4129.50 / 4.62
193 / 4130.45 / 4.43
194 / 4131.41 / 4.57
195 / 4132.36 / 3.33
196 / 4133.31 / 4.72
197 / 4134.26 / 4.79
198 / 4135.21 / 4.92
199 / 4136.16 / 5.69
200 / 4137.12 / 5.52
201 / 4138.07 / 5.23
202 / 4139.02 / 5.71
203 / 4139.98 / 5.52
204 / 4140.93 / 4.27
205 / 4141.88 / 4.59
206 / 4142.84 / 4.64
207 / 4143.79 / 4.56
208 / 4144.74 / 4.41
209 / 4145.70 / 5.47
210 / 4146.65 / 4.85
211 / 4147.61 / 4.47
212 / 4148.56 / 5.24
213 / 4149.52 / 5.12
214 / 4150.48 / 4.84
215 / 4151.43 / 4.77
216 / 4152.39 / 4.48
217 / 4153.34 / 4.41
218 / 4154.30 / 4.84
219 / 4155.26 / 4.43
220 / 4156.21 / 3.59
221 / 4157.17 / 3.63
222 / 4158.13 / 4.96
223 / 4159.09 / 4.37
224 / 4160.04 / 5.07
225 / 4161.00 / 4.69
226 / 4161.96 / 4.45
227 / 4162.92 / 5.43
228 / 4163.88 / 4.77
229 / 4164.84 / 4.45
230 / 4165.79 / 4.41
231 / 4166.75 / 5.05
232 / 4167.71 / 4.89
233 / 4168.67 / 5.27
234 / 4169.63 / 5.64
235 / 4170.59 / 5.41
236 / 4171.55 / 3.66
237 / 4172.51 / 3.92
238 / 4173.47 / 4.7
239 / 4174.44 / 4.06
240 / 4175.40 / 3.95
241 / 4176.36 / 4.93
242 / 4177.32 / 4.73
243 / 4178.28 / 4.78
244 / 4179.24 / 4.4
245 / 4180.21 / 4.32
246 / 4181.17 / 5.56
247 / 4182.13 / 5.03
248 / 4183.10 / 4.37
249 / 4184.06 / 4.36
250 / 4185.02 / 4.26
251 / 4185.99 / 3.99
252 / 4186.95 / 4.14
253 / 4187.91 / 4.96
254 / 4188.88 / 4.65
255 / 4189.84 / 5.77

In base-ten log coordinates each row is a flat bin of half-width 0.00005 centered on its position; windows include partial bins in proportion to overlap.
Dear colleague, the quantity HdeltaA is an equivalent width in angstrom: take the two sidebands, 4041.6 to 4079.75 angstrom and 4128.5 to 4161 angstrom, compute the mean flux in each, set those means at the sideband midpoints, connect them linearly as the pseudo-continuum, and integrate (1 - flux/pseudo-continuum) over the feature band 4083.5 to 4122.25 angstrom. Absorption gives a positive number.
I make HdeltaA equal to 3.07 angstrom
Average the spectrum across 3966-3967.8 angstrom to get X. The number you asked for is 1.78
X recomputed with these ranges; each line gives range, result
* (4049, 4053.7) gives 4.94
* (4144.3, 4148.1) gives 4.8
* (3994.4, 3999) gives 4.87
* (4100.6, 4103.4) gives 5.27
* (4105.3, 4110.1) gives 4.34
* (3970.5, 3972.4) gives 3.24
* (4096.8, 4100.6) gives 4.06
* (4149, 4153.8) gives 4.73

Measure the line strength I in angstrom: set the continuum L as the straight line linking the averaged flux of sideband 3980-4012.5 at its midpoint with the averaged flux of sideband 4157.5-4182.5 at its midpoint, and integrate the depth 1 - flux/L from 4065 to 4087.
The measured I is 0.5 angstrom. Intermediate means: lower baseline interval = 4.77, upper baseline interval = 4.72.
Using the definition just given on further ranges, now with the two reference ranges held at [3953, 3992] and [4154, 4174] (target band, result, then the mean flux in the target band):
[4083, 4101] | 1.1 angstrom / 4.03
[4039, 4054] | -3.4 angstrom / 4.99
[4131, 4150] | -1.5 angstrom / 4.88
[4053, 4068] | -2.6 angstrom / 4.87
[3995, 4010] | -4.2 angstrom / 4.94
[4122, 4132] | 0.7 angstrom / 4.14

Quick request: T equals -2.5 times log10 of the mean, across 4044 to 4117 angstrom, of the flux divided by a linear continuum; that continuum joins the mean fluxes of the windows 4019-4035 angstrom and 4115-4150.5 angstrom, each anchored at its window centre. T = 0.06 mag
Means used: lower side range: 4.94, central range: 4.56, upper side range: 4.66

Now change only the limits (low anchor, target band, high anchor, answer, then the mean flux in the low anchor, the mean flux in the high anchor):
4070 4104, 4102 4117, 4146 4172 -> -0.05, 4.29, 4.72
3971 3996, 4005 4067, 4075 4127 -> -0.17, 4.24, 4.35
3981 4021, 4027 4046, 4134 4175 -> -0.02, 4.97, 4.77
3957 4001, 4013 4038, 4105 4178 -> -0.23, 3.94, 4.62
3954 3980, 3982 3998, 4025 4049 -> -0.19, 3.37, 4.96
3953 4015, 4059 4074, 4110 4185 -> -0.12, 4.22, 4.65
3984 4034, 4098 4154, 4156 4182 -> 0.02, 4.93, 4.65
